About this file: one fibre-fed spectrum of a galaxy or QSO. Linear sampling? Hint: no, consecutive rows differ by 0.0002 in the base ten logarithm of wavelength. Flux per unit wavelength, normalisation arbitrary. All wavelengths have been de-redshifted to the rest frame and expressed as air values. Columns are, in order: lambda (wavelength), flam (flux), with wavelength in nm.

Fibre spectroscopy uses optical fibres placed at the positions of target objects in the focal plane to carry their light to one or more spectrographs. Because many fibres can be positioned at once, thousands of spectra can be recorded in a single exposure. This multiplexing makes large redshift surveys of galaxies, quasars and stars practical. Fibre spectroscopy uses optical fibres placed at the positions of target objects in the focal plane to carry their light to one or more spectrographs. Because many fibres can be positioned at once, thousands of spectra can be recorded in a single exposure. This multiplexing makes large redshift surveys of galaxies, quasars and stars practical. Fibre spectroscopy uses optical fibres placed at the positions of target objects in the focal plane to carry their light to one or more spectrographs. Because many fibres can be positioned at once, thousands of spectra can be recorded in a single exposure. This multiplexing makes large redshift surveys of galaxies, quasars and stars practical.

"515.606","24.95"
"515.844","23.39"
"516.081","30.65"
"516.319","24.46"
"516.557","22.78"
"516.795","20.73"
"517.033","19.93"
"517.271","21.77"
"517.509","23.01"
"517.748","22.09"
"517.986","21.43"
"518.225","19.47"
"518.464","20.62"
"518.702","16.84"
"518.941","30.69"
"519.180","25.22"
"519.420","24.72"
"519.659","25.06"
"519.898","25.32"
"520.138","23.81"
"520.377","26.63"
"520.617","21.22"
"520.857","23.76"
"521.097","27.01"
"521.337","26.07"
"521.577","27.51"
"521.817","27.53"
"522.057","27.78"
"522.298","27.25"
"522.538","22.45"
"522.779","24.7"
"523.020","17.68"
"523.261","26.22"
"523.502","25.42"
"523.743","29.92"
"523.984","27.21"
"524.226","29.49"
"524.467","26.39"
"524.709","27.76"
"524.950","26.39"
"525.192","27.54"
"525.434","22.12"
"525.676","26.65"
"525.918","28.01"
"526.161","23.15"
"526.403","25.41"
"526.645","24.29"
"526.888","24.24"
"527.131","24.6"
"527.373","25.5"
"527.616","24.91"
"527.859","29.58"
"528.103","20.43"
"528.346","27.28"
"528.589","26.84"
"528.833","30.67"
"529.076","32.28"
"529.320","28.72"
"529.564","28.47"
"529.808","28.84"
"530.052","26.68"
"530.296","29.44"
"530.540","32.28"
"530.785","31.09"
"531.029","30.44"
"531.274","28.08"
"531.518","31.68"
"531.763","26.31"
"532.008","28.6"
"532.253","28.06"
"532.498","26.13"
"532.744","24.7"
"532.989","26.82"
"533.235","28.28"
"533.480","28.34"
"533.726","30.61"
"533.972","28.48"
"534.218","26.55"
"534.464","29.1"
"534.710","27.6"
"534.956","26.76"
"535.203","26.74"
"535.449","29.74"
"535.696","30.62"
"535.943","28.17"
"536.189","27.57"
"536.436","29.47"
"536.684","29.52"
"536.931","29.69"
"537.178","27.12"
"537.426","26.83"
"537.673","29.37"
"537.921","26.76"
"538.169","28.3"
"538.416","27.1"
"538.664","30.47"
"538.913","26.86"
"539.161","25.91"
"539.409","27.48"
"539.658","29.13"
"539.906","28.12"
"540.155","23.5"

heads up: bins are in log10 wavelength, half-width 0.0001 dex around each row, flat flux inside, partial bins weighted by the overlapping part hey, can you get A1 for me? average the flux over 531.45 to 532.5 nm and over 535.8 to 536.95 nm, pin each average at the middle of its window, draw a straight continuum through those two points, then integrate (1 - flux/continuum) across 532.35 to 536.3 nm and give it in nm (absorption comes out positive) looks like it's 0.09 nm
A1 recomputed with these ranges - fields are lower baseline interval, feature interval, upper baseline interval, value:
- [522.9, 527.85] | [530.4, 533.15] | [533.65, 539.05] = -0.14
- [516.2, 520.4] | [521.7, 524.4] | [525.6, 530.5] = -0.12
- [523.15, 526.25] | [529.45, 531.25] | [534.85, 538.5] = -0.14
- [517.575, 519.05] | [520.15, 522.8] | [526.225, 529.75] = -0.25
